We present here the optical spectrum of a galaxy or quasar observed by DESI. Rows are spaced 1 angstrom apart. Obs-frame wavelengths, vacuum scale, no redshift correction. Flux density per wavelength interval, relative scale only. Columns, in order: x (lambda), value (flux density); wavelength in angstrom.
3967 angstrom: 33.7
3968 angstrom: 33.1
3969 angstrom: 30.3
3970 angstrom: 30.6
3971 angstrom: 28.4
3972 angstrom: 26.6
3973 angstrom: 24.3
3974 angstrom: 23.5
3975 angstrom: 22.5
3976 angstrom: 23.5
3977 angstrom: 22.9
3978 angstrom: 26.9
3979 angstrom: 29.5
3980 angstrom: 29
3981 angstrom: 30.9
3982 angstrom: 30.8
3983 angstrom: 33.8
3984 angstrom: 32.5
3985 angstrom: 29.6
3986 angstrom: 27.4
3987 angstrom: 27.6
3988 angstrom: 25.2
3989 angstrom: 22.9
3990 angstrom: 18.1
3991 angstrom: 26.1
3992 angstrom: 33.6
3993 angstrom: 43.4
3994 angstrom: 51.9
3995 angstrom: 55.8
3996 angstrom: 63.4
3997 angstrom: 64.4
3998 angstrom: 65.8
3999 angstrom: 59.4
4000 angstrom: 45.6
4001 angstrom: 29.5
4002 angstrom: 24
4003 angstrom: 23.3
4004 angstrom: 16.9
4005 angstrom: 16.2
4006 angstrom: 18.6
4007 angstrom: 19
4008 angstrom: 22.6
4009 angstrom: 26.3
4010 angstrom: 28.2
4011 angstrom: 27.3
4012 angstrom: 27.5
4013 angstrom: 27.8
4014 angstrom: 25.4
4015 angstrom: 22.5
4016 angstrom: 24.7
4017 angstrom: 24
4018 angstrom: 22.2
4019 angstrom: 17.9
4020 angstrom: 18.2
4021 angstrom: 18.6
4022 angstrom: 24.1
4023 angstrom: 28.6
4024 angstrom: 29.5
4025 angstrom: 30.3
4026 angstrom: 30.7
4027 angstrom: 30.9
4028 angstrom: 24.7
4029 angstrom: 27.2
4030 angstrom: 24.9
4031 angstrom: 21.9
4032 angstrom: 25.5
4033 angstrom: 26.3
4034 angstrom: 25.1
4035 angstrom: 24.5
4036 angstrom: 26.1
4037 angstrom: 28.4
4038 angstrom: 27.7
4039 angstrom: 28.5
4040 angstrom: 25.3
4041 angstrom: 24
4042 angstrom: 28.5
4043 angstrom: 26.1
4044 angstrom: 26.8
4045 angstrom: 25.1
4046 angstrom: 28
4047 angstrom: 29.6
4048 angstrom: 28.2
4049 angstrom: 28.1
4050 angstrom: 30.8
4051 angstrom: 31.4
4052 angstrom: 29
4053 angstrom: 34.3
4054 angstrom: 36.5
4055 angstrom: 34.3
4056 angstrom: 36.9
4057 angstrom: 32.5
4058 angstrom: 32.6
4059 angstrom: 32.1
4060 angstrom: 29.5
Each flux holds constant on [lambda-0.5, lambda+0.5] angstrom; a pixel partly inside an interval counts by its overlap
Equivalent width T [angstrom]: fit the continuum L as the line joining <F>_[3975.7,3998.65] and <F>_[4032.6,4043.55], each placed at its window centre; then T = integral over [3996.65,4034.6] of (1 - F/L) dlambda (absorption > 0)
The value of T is 3.4 angstrom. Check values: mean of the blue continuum 35.7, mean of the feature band 27.9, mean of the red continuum 26.4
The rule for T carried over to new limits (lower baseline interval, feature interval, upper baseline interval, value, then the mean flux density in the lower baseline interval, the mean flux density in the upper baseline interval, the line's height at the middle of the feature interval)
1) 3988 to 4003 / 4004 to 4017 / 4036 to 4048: 4.7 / 41.9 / 27.1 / 37.1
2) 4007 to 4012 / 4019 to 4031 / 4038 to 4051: 0.4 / 25.5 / 27.6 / 26.4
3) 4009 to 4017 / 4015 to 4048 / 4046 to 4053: 2.6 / 26.1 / 29.8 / 27.9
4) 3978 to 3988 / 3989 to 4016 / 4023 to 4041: -4.6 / 29.7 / 26.9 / 28.6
